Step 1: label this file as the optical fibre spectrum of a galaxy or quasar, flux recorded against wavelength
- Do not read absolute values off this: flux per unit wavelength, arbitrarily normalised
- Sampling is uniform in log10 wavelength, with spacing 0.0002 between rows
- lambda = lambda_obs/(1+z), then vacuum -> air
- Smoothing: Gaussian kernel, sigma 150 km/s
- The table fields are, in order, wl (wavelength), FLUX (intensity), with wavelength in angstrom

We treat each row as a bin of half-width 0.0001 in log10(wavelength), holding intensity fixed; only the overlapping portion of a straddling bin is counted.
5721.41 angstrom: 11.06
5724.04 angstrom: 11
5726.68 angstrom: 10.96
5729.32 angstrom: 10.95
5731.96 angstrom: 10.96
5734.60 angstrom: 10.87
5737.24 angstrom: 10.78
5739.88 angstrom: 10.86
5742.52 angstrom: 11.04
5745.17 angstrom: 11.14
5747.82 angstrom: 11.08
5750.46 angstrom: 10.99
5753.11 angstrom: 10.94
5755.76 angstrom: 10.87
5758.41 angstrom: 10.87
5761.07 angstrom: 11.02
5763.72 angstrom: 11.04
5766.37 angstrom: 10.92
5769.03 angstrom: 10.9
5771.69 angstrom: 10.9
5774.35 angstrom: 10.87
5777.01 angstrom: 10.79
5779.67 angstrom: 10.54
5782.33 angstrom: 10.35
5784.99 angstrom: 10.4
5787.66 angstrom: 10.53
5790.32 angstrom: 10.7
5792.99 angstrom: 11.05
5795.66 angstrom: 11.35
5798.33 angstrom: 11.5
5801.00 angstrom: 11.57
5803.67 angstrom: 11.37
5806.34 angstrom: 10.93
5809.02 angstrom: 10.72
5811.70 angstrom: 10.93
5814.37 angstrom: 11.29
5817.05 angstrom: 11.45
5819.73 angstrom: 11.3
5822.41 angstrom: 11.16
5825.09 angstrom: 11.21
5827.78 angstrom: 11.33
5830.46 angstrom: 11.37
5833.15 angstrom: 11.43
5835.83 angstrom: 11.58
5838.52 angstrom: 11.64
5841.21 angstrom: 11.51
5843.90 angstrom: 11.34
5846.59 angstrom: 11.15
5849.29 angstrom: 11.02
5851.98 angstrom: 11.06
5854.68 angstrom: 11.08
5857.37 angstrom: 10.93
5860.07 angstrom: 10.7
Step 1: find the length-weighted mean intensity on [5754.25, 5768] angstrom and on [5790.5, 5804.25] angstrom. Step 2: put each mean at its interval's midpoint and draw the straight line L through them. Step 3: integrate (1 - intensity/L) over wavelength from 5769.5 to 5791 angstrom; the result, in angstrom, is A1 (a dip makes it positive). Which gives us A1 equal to 0.9 angstrom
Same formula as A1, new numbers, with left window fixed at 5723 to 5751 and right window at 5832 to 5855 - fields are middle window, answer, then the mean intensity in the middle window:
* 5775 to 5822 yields 0.77 angstrom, 11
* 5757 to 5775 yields 0.21 angstrom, 10.9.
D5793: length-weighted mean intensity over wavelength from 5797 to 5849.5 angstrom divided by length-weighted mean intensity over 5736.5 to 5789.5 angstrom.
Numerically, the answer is 1.04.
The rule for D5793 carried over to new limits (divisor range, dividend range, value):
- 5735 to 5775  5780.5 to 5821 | 1.01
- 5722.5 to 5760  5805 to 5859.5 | 1.02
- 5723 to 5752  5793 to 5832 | 1.03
